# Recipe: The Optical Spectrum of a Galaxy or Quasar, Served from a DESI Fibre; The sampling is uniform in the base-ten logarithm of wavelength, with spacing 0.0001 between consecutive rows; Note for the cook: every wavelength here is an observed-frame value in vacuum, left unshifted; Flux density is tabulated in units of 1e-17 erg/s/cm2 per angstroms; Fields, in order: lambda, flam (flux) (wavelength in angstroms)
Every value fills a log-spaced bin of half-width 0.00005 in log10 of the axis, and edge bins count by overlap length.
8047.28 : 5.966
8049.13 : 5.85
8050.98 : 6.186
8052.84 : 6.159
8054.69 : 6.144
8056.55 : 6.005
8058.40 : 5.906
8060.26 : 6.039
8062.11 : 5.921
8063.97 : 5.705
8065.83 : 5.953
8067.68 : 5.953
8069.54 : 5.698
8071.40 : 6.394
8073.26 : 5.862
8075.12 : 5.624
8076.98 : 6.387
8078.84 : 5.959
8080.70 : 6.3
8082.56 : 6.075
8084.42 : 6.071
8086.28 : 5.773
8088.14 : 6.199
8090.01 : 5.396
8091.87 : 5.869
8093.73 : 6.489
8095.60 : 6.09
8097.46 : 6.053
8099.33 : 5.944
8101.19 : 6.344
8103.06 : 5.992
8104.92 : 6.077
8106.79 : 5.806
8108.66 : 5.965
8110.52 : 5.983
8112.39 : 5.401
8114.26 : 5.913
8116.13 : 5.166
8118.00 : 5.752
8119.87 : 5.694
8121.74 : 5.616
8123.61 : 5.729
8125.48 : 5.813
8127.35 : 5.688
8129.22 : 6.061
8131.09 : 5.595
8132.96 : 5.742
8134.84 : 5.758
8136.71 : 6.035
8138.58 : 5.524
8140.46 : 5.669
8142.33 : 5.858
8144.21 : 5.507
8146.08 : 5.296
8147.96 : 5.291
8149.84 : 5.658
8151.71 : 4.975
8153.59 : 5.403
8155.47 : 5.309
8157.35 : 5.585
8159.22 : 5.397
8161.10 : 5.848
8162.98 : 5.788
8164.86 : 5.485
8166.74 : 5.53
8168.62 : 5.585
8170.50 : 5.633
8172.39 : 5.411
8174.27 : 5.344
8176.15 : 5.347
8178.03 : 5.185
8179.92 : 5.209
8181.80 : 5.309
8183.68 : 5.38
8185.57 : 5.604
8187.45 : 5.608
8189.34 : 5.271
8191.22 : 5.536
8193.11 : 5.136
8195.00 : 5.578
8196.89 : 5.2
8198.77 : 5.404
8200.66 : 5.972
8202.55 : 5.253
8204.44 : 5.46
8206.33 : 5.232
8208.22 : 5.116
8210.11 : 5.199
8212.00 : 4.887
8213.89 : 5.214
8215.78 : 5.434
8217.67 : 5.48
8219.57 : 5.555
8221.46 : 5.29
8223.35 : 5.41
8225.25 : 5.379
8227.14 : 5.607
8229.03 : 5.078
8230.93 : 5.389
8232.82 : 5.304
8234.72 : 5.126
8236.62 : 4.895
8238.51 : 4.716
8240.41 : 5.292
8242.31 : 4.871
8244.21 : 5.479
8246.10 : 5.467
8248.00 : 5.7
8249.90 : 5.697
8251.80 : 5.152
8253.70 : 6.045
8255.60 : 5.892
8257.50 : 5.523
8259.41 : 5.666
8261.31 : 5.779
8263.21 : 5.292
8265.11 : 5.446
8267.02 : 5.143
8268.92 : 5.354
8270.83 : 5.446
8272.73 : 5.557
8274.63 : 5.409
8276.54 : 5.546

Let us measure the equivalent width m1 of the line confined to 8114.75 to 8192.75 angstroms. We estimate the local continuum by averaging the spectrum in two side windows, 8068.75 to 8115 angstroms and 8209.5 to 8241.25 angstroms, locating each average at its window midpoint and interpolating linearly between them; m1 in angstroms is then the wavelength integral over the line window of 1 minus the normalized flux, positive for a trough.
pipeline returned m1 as 1.46 angstroms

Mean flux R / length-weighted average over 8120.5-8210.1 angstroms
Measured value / 5.51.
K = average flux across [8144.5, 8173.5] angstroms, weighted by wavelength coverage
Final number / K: 5.48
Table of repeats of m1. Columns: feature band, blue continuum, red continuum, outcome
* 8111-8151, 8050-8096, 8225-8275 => 1.04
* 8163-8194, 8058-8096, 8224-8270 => 1.13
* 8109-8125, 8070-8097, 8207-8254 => 0.52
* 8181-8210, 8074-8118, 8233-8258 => 0.85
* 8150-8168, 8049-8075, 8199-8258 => 0.40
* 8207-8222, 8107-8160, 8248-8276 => 0.80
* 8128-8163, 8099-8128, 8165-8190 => 0.14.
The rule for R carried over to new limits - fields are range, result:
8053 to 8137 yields 5.91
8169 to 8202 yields 5.42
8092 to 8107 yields 6.1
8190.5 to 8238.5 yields 5.31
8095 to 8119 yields 5.88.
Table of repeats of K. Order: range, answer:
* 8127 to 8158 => 5.58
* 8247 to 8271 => 5.55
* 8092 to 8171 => 5.72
